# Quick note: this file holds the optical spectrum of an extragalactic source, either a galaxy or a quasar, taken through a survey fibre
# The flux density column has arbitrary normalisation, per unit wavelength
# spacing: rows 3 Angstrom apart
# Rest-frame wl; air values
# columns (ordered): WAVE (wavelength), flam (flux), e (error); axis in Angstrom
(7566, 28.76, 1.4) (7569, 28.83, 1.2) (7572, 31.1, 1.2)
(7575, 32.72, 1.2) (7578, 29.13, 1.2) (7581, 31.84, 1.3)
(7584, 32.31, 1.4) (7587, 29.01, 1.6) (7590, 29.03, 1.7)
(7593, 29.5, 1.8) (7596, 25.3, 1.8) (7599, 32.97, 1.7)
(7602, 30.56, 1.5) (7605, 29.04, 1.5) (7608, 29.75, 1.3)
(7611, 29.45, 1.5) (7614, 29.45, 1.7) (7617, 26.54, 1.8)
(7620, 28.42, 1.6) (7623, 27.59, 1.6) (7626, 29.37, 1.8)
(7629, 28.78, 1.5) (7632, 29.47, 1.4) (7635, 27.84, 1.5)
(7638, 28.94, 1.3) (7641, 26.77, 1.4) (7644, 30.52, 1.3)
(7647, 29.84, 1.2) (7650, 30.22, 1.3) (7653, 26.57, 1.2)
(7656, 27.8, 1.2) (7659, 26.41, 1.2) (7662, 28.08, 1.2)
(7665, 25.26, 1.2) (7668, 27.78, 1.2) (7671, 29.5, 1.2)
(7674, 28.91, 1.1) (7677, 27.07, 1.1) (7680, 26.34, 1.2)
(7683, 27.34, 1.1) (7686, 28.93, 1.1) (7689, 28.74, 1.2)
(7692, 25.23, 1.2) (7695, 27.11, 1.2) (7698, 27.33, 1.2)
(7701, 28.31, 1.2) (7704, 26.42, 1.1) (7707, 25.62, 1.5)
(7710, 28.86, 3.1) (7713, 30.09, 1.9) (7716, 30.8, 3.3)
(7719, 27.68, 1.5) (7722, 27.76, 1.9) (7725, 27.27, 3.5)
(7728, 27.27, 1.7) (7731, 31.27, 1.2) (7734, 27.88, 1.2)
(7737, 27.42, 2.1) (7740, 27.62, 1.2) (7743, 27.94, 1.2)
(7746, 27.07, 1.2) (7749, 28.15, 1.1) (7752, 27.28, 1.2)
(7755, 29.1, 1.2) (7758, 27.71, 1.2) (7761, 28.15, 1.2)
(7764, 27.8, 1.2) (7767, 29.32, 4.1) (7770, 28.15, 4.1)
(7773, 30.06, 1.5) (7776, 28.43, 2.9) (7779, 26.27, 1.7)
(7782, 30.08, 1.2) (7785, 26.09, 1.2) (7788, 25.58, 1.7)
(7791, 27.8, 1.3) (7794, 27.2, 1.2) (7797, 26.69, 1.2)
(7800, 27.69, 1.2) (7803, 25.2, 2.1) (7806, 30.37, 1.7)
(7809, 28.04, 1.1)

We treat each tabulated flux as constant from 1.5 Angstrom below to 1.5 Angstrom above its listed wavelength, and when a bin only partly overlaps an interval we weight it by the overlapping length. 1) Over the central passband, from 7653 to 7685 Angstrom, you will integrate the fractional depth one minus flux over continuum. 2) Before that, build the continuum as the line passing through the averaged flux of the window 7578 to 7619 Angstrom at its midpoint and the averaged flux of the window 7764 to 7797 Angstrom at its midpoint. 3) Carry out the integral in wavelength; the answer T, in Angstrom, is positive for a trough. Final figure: 1.6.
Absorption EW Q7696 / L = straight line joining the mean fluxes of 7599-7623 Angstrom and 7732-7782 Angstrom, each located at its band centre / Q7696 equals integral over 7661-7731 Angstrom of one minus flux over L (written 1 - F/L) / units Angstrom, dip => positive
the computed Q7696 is 1.9 Angstrom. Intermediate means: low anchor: 29.2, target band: 27.8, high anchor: 28.1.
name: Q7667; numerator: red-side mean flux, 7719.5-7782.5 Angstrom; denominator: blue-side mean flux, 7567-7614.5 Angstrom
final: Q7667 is 0.94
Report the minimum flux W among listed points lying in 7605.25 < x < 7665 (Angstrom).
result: 25.26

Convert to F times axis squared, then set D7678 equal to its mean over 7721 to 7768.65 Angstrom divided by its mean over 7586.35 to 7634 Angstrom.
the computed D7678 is 1.0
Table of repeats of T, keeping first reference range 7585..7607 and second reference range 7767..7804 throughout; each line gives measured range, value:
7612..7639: 0.6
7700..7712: 0.4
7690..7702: 0.6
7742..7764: 0.0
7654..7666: 0.8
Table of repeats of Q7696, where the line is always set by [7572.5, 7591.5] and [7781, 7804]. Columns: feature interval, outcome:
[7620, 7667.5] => 2.2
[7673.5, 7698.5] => 1.3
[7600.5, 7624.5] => 1.0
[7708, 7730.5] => -0.2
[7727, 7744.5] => -0.2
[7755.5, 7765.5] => -0.2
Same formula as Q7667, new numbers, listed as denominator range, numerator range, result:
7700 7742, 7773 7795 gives 0.98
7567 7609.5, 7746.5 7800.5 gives 0.93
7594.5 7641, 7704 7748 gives 0.98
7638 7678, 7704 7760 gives 1.00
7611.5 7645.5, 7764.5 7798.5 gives 0.97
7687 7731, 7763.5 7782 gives 1.02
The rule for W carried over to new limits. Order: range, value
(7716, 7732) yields 27.27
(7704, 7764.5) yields 25.62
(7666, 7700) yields 25.23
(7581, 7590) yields 29.01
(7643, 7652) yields 29.84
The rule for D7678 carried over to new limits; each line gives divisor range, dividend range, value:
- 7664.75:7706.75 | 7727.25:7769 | 1.04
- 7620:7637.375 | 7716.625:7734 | 1.02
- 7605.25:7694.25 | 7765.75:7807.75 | 1.02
